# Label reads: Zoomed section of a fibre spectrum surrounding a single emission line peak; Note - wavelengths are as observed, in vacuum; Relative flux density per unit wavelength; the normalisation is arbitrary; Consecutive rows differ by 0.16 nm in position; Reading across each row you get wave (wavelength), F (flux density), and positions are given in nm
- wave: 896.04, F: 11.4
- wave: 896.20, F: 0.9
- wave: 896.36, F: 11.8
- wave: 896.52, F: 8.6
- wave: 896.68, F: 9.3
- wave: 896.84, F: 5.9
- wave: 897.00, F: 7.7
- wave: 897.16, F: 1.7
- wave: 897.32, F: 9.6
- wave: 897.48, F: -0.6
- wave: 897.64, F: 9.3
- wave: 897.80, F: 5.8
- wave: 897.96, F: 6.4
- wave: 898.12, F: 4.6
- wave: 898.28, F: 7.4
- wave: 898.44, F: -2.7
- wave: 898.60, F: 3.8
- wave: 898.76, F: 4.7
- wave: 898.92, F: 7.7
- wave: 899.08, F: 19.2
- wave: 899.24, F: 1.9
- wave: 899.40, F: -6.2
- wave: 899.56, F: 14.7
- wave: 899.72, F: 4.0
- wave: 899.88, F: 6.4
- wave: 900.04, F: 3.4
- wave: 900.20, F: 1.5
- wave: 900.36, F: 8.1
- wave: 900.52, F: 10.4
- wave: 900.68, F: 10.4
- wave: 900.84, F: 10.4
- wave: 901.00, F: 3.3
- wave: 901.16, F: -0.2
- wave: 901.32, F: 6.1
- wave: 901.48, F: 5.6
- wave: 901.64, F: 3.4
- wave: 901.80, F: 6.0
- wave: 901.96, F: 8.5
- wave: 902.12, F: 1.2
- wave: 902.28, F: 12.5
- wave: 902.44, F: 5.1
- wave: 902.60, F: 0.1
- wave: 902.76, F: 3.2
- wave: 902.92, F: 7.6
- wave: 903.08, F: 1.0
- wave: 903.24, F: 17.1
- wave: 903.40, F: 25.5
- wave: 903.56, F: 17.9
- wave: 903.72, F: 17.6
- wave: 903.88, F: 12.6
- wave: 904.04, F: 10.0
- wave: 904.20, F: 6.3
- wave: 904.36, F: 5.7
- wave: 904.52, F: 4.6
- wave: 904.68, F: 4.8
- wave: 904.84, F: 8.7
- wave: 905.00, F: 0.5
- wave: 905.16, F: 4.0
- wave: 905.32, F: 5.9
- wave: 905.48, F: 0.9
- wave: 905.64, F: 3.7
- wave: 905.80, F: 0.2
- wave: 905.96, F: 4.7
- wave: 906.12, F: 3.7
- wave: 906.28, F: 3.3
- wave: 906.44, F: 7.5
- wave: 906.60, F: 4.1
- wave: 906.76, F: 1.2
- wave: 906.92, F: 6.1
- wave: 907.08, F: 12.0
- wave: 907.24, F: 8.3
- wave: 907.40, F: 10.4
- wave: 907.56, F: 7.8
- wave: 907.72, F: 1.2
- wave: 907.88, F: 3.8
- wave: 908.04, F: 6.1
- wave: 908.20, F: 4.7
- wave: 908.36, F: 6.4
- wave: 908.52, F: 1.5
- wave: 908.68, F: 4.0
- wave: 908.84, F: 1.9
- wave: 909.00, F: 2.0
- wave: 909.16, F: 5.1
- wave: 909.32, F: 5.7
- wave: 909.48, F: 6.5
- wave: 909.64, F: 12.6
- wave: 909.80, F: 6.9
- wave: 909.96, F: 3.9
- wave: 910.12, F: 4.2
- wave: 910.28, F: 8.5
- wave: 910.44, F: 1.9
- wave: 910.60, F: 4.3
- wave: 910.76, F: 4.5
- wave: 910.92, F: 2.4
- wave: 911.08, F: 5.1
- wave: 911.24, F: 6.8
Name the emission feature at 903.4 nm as H-beta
